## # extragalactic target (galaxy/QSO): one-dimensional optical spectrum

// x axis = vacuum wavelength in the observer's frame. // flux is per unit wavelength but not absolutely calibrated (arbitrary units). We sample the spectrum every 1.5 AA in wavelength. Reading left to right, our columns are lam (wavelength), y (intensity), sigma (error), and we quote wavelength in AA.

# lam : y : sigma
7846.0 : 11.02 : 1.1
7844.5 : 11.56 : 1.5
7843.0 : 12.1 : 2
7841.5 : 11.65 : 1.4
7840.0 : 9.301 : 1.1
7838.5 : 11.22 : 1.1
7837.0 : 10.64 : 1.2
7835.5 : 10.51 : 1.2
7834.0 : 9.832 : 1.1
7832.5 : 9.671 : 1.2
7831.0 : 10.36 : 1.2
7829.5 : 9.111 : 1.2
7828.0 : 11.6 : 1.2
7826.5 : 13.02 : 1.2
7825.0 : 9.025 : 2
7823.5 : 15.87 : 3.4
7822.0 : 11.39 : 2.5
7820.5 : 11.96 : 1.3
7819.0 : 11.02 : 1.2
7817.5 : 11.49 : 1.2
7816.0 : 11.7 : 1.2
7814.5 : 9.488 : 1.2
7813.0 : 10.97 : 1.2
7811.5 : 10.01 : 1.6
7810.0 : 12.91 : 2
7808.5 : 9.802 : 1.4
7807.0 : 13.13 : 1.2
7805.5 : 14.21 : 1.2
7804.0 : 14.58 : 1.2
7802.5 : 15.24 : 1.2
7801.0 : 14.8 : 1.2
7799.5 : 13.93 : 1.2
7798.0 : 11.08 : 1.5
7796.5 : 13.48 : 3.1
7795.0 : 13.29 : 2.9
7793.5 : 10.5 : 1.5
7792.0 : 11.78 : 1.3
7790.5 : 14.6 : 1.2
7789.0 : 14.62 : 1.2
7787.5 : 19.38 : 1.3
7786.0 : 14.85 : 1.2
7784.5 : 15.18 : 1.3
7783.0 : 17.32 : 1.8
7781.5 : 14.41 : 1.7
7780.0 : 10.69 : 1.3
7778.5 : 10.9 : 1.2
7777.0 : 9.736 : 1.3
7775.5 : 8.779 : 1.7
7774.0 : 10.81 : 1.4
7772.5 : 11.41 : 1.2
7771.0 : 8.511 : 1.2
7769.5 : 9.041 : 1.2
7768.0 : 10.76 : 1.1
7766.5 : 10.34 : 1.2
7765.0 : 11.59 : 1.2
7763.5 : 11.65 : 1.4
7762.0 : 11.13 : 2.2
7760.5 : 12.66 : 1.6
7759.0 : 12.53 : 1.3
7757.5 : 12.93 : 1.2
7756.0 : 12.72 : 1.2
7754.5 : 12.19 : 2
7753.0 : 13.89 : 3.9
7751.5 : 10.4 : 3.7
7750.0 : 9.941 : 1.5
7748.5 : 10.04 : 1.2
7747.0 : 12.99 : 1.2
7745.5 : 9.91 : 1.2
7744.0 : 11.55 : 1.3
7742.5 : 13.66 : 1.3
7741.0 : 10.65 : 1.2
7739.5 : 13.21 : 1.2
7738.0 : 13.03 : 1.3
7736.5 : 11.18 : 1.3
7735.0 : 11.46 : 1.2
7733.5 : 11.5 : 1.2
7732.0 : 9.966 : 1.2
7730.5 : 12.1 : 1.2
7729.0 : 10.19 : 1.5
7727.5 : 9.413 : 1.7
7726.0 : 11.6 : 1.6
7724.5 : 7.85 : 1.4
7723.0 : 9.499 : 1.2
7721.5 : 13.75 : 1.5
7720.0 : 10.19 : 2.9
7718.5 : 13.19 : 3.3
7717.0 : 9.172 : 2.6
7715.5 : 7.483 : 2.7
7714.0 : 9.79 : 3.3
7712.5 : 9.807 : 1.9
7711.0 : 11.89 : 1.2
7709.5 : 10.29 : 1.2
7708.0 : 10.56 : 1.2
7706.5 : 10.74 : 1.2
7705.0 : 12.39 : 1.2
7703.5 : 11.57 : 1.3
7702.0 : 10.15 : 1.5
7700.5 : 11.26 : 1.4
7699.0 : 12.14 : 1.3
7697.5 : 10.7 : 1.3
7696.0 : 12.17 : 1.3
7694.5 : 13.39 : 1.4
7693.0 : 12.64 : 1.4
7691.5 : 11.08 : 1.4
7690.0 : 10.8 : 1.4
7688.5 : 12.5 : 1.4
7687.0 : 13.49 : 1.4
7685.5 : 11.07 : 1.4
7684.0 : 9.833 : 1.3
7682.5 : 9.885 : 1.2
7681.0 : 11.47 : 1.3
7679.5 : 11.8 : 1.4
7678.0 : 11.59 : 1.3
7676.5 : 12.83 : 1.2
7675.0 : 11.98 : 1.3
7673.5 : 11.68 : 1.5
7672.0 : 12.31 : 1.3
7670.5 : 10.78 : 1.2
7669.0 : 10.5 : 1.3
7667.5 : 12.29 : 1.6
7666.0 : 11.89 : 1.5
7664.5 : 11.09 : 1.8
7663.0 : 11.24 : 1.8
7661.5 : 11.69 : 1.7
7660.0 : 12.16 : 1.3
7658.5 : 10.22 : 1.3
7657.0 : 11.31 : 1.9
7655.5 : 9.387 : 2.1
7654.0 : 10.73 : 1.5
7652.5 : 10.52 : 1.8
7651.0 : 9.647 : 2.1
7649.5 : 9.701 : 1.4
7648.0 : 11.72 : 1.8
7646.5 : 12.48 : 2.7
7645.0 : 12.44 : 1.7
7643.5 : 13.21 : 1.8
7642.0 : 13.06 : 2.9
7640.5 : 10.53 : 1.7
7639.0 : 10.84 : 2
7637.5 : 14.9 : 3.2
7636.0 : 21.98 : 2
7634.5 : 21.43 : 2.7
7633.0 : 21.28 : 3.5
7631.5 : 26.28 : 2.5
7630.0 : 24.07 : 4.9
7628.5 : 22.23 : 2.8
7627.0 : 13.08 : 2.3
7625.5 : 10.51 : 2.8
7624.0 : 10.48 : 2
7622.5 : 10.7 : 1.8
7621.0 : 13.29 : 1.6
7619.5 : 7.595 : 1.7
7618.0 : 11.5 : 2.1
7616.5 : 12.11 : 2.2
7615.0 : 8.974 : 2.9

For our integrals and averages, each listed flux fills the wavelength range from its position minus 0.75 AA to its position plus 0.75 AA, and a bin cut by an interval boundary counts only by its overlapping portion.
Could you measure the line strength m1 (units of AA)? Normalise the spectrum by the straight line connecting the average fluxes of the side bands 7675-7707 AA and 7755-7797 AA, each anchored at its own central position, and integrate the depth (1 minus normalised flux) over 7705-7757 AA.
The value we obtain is 3.81 AA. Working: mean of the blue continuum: 11.6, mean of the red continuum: 12.3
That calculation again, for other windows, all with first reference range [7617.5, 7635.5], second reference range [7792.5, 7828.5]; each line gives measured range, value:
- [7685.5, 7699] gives 2.51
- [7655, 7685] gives 7.76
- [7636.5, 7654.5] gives 4.54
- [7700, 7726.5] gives 6.90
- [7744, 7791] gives 3.75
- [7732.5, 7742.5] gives 1.37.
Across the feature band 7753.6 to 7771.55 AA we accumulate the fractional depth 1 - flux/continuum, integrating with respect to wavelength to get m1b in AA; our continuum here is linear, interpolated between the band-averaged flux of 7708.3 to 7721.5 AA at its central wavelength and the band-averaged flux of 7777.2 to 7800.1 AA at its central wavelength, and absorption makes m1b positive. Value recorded 1.6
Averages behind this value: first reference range 10.4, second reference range 13.6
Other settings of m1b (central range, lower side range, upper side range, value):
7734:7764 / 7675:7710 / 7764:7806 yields 0.9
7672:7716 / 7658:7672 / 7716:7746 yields -0.1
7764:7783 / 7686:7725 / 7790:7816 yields 2.0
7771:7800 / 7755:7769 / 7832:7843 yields -3.8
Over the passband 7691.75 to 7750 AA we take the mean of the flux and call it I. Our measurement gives 11.1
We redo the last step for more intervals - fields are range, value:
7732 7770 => 11.6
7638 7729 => 11.2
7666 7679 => 11.8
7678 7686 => 10.9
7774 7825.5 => 12.7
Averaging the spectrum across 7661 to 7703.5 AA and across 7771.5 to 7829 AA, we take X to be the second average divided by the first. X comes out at 1.1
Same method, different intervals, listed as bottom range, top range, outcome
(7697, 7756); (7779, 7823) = 1.18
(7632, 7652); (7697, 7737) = 0.76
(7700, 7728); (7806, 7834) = 1.06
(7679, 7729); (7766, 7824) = 1.13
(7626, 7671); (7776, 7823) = 0.93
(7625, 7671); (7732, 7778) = 0.83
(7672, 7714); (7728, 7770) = 1.01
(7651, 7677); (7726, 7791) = 1.06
